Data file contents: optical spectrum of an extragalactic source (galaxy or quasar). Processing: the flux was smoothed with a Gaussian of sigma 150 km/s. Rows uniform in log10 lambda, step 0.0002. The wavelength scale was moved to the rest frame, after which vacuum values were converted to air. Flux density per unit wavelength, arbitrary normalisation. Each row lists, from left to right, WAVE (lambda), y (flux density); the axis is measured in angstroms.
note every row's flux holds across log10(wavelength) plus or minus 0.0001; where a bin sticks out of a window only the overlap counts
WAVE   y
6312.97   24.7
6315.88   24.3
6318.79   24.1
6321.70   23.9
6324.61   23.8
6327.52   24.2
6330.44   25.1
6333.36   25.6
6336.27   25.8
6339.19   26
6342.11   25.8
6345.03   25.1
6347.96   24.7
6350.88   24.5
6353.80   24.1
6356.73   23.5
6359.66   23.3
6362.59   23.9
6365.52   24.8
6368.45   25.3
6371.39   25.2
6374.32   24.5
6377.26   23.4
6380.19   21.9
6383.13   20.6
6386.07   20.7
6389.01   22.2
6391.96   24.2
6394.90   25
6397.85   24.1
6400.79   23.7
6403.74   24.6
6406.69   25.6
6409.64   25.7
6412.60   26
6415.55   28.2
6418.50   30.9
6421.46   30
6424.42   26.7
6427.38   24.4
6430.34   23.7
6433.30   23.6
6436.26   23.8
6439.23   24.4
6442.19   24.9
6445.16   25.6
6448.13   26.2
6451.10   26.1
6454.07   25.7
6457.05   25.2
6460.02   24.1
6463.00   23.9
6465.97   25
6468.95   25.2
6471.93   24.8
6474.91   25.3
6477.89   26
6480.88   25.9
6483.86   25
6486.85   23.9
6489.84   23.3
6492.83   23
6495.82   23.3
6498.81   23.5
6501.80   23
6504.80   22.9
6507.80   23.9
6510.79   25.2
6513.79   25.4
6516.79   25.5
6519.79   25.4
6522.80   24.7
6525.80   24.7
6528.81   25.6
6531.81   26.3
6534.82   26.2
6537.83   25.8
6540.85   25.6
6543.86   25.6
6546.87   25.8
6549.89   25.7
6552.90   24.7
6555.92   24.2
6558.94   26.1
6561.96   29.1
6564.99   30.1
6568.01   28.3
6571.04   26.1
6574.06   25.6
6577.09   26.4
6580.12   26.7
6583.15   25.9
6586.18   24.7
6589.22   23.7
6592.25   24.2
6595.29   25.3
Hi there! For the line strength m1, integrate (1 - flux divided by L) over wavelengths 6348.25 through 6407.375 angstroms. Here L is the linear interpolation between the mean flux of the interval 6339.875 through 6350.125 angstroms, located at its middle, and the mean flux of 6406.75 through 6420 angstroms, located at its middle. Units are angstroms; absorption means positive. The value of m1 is 5.7 angstroms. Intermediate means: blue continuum 25.2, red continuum 27.5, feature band 23.8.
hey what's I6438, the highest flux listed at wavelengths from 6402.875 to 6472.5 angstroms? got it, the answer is 30.9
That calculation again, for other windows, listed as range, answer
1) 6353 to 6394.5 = 25.3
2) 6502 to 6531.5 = 25.6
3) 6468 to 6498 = 26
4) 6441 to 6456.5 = 26.2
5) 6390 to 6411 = 25.7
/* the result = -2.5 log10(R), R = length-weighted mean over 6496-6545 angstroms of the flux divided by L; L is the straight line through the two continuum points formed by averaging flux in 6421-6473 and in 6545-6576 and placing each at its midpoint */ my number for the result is 0.049 mag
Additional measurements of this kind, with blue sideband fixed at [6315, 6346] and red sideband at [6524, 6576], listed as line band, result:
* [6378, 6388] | 0.182 mag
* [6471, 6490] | 0.034 mag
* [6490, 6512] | 0.105 mag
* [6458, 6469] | 0.051 mag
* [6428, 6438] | 0.076 mag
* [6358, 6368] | 0.043 mag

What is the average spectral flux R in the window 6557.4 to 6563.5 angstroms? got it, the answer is 27.6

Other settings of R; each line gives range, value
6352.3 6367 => 23.9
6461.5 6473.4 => 24.7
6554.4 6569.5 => 27.6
